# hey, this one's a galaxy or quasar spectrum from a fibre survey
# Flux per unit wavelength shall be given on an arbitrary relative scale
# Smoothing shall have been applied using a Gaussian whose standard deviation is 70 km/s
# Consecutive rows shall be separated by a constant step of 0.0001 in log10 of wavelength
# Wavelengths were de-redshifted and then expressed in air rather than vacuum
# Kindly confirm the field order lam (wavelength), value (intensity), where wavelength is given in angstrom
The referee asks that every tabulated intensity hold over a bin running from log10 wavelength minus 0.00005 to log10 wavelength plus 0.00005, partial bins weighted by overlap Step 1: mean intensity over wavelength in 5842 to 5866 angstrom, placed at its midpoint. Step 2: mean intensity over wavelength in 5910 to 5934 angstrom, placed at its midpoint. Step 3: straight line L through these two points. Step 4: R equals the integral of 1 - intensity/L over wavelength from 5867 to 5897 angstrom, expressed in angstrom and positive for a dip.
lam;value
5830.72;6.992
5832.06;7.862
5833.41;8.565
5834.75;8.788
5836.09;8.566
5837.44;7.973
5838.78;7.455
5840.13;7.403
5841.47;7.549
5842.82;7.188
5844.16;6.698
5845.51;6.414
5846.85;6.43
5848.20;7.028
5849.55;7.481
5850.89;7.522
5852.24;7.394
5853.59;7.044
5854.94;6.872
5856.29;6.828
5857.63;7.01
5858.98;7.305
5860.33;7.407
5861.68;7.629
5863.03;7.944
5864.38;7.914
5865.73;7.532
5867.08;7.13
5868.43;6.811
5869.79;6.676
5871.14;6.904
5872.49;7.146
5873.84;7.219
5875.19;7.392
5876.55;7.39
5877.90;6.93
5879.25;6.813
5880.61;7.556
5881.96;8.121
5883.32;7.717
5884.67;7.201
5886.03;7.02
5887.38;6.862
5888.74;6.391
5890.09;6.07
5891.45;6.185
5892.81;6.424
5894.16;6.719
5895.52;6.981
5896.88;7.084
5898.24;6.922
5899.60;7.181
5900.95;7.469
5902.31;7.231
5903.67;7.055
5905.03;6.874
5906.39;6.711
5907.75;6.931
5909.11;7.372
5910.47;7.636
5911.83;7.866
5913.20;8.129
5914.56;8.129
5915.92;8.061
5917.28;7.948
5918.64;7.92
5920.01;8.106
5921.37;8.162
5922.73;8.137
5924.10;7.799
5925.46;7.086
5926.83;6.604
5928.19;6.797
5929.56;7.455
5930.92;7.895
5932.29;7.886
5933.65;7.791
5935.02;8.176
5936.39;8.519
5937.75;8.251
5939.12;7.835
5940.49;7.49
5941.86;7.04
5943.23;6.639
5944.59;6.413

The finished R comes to 1.8 angstrom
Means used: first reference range 7.2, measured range 6.98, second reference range 7.75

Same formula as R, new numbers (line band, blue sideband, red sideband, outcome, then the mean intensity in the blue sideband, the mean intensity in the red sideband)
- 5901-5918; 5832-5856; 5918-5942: 0.4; 7.43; 7.73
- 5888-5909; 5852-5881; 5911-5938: 2.0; 7.21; 7.83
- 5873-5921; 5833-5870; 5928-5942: 2.2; 7.38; 7.8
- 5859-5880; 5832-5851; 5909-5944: 0.9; 7.52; 7.72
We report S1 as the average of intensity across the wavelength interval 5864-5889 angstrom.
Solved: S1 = 7.2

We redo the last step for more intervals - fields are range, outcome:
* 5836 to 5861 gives 7.21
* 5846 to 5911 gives 7.11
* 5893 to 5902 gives 7.04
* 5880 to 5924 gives 7.32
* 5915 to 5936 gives 7.74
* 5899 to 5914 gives 7.32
